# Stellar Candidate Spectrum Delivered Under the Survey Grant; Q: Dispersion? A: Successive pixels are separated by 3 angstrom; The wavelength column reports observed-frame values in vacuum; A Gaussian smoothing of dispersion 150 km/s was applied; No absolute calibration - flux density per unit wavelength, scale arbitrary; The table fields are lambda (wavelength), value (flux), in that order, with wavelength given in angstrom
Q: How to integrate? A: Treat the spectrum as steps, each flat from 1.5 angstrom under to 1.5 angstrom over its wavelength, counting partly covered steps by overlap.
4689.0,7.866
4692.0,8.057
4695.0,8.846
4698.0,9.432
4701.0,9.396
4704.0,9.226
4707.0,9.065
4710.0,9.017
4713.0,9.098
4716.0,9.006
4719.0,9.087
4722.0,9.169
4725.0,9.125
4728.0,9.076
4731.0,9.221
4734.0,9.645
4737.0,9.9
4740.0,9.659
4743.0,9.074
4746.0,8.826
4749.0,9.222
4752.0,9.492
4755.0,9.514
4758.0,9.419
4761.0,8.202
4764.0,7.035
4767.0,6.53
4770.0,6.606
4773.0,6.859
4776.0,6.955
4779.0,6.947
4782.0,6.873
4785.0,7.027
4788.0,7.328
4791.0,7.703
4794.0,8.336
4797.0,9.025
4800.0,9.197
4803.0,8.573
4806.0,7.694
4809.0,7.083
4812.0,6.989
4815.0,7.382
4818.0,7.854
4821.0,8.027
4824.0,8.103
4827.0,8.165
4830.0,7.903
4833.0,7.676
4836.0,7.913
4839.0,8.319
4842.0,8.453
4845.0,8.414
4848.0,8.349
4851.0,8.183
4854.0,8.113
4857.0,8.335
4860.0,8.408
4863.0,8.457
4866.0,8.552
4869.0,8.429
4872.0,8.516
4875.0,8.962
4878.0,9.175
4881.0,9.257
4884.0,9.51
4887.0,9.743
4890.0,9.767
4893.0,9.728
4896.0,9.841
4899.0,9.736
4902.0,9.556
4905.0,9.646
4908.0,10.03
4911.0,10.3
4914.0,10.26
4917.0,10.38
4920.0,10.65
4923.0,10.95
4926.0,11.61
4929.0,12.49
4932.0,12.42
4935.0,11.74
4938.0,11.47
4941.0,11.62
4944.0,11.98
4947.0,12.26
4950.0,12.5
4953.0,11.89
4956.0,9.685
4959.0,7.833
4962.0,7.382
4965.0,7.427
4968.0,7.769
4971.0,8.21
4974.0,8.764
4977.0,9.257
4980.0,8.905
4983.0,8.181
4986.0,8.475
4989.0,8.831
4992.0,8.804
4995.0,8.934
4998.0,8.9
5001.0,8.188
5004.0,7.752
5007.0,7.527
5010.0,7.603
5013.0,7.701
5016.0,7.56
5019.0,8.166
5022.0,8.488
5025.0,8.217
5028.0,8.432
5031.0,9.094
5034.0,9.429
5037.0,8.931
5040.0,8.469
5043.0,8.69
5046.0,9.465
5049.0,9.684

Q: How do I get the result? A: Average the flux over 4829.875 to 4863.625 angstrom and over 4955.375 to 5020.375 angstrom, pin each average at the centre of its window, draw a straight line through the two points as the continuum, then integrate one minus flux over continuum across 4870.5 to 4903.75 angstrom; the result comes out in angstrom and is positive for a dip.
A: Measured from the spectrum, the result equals -4.9 angstrom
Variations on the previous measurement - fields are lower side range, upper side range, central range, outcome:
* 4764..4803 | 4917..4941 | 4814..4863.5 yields 4.89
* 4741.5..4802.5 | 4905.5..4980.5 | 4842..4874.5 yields 2.77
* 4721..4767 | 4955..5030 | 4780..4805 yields 2.52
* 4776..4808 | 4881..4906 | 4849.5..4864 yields 1.13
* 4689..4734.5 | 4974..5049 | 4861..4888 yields -0.51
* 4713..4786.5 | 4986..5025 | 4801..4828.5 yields 1.97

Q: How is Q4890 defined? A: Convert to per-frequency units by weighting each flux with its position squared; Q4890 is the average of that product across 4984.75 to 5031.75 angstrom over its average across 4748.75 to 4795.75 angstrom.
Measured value 1.18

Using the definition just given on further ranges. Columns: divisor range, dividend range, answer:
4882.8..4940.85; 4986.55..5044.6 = 0.83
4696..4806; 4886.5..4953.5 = 1.37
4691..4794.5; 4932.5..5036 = 1.18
